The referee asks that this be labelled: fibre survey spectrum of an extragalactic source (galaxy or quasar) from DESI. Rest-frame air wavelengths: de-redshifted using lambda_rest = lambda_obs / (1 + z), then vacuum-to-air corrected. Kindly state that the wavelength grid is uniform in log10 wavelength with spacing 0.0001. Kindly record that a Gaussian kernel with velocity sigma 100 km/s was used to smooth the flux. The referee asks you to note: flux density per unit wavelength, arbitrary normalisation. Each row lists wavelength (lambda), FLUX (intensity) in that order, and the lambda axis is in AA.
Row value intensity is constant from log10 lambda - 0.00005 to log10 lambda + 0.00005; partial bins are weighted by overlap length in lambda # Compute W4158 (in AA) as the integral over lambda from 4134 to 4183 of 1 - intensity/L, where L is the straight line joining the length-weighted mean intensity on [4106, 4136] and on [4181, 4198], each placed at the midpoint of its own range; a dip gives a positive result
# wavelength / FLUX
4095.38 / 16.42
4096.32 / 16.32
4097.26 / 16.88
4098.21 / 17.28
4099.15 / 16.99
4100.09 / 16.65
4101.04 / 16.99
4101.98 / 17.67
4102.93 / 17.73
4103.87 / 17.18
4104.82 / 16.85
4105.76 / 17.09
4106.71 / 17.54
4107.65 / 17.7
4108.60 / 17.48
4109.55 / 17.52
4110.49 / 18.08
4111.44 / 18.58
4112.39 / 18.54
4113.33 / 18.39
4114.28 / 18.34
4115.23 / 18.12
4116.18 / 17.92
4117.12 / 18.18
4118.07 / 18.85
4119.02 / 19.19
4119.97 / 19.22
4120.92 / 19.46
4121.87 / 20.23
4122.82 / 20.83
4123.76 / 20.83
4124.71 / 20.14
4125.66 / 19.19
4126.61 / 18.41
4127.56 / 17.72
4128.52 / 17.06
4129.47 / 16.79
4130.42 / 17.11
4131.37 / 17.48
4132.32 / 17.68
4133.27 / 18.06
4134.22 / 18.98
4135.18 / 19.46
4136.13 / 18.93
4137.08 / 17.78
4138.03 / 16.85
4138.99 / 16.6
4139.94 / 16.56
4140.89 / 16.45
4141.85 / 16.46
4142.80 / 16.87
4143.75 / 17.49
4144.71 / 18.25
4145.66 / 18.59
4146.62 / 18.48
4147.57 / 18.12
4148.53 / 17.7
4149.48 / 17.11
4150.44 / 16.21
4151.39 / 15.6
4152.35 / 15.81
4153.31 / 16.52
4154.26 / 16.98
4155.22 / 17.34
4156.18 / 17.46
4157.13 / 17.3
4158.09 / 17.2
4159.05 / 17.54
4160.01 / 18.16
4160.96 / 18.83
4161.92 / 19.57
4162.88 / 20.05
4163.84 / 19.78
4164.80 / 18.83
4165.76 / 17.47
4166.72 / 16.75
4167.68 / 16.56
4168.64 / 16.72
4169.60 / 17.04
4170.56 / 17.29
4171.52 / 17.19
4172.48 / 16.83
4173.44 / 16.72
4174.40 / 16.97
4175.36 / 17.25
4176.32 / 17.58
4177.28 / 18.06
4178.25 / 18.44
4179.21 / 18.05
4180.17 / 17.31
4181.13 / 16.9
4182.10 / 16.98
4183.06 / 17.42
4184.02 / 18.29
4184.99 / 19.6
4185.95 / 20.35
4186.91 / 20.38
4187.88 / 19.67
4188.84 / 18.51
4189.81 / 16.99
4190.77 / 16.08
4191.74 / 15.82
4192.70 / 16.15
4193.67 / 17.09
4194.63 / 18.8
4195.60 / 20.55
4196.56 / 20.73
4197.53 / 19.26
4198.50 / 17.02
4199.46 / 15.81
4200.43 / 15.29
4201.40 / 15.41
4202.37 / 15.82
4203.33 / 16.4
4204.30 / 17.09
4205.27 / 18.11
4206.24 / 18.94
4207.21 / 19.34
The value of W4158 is 2.3 AA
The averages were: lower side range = 18.5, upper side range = 18.3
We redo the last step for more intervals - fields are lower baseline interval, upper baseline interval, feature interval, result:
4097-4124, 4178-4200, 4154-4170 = 0.2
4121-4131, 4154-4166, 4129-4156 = 1.7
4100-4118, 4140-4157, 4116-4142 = -1.3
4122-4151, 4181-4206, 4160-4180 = 0.0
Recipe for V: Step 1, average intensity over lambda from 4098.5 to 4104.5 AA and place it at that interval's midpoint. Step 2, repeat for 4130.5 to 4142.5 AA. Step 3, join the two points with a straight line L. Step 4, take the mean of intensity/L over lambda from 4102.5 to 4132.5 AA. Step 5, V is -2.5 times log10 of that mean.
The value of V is -0.057 mag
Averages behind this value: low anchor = 17.2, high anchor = 17.6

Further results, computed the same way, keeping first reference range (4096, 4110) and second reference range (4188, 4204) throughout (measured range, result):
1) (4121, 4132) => -0.09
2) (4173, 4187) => -0.04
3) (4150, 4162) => 0.00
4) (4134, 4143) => -0.01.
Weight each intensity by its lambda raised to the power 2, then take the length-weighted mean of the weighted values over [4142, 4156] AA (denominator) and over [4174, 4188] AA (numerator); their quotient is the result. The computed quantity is 1.1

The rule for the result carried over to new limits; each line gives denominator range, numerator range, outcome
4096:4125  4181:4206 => 1.02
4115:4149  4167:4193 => 0.99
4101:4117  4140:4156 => 0.98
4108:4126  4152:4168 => 0.96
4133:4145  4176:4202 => 1.04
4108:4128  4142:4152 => 0.94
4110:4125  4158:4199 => 0.97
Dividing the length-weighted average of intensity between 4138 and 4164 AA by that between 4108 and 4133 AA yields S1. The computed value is 0.9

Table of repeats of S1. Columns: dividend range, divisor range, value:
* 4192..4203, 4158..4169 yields 0.96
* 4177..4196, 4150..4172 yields 1.03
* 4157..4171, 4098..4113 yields 1.02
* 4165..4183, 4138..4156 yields 1.01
